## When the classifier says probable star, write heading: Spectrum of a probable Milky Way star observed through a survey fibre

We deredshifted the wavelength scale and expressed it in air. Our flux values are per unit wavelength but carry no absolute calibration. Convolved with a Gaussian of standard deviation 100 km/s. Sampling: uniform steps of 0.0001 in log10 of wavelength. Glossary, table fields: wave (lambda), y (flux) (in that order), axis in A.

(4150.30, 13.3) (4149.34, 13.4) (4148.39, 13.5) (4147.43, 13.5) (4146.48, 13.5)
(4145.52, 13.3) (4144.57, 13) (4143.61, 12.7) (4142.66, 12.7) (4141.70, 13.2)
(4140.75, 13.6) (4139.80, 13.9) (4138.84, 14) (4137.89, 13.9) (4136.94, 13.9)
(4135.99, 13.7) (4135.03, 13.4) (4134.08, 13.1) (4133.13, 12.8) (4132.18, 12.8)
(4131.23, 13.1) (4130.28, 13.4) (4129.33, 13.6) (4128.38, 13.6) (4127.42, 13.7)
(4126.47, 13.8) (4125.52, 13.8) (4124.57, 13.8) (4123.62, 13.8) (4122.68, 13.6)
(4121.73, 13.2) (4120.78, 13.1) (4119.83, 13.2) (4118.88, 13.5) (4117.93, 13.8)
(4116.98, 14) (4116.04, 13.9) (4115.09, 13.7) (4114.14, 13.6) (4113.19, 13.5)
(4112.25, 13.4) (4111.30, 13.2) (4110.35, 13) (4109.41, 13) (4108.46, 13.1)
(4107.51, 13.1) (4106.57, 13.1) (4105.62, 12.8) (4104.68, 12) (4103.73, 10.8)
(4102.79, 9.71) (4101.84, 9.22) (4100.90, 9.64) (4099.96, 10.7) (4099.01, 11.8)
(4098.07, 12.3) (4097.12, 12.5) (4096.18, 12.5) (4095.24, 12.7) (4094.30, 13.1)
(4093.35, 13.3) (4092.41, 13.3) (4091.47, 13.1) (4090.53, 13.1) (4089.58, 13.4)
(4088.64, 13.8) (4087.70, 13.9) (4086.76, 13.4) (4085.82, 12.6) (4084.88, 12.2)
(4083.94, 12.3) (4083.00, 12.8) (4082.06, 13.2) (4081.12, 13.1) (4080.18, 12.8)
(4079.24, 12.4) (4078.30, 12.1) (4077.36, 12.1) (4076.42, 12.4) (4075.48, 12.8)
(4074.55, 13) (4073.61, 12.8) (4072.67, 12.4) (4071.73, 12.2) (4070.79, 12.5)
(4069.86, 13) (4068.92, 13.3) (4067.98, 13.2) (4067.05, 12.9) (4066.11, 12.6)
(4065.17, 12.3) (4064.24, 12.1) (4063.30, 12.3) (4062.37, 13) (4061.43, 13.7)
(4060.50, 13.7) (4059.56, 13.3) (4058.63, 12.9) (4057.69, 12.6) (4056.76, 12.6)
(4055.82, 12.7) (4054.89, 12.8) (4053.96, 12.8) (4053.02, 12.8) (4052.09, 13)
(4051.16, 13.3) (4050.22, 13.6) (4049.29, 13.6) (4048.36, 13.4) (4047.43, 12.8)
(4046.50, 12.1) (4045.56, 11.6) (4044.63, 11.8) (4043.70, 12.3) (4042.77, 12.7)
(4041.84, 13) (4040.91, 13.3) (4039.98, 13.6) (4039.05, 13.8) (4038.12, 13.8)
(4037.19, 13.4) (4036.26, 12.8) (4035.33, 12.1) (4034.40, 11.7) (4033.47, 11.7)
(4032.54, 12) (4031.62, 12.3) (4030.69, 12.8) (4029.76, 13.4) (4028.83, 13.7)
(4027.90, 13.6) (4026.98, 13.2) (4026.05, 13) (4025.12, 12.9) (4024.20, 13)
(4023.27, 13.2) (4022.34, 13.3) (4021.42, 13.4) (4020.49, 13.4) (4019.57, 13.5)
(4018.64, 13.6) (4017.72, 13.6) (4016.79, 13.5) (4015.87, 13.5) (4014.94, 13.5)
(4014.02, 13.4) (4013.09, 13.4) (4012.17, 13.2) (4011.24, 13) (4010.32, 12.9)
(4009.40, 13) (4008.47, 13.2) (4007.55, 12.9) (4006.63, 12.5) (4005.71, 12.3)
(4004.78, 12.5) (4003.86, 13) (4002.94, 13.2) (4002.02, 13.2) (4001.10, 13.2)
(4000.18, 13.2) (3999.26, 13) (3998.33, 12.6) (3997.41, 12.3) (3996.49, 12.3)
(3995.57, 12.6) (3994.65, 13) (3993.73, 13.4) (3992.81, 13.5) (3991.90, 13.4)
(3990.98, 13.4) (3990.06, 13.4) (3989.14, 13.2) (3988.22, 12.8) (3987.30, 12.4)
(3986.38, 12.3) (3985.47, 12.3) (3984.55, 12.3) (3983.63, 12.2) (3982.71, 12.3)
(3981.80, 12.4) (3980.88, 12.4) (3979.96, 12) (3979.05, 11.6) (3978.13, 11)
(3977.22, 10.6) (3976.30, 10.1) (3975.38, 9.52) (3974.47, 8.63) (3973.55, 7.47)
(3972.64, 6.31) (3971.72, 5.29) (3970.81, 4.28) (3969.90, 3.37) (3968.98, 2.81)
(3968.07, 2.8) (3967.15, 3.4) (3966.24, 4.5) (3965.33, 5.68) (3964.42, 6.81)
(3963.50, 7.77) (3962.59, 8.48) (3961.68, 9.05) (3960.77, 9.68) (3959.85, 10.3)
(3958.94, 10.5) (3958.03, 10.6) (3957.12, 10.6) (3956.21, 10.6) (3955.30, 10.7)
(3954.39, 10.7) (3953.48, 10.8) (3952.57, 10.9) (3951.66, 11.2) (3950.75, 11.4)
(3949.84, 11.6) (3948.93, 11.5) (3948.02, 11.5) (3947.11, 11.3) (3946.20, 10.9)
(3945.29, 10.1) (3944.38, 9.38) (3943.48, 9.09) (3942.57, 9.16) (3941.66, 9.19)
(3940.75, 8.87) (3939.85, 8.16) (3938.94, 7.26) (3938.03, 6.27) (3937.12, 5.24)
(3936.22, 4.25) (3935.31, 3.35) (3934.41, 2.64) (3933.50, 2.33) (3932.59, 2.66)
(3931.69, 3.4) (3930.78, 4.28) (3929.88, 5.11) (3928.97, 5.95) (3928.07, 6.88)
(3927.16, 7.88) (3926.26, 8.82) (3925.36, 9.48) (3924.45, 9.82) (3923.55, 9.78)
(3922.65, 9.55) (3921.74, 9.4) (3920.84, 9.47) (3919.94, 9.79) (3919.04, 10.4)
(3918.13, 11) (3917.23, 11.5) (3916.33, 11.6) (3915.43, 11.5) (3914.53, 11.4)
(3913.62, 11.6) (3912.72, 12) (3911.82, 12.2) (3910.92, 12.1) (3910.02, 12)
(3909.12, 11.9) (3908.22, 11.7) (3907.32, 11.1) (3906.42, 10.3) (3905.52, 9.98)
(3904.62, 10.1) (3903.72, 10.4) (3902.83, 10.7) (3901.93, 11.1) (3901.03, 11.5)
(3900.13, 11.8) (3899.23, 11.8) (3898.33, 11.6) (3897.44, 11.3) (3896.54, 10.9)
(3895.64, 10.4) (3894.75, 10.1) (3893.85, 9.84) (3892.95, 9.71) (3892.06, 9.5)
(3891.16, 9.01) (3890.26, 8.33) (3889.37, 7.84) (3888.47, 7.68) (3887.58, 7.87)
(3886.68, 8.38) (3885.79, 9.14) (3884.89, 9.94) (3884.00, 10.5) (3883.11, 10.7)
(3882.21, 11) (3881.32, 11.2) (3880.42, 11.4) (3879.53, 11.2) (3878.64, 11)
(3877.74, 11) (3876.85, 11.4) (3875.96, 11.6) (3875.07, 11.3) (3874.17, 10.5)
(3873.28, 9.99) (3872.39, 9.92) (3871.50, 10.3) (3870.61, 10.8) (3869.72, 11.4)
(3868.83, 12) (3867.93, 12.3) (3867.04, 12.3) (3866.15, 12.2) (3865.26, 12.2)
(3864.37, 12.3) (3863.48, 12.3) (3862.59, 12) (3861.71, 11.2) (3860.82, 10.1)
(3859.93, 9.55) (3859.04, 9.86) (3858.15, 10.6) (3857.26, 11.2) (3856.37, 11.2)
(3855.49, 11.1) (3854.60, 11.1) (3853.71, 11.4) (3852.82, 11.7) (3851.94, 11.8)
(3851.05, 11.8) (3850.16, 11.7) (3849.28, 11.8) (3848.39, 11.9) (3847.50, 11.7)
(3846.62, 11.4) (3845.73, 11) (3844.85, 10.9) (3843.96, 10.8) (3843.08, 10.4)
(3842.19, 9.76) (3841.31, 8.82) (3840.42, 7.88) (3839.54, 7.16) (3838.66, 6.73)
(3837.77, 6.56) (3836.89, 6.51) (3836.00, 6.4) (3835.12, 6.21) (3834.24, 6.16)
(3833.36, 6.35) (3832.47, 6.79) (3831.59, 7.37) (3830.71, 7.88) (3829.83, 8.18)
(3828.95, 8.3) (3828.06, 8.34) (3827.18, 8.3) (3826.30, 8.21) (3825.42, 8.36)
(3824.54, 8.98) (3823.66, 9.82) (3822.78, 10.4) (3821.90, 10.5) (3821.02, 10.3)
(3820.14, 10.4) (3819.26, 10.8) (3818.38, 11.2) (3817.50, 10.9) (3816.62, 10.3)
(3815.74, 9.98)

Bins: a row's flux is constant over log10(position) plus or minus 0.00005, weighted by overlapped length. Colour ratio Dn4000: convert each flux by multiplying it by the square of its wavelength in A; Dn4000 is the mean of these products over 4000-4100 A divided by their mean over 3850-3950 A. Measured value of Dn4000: 1.41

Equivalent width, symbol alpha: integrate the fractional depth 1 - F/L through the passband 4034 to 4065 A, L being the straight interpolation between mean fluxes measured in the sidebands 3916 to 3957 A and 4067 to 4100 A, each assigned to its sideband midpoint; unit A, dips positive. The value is -2.8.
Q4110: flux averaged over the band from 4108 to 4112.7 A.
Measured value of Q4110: 13.1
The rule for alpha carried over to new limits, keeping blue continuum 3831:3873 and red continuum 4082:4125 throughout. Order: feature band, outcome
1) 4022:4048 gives -1.60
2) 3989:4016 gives -2.99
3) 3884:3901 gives 1.26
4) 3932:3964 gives 6.87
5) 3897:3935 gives 4.58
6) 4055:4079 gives -0.63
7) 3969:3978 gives 3.33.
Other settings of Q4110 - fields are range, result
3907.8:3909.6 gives 11.8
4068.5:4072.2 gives 12.7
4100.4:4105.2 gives 10.3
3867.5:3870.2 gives 11.9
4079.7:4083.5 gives 13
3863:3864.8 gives 12.3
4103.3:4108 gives 12.4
